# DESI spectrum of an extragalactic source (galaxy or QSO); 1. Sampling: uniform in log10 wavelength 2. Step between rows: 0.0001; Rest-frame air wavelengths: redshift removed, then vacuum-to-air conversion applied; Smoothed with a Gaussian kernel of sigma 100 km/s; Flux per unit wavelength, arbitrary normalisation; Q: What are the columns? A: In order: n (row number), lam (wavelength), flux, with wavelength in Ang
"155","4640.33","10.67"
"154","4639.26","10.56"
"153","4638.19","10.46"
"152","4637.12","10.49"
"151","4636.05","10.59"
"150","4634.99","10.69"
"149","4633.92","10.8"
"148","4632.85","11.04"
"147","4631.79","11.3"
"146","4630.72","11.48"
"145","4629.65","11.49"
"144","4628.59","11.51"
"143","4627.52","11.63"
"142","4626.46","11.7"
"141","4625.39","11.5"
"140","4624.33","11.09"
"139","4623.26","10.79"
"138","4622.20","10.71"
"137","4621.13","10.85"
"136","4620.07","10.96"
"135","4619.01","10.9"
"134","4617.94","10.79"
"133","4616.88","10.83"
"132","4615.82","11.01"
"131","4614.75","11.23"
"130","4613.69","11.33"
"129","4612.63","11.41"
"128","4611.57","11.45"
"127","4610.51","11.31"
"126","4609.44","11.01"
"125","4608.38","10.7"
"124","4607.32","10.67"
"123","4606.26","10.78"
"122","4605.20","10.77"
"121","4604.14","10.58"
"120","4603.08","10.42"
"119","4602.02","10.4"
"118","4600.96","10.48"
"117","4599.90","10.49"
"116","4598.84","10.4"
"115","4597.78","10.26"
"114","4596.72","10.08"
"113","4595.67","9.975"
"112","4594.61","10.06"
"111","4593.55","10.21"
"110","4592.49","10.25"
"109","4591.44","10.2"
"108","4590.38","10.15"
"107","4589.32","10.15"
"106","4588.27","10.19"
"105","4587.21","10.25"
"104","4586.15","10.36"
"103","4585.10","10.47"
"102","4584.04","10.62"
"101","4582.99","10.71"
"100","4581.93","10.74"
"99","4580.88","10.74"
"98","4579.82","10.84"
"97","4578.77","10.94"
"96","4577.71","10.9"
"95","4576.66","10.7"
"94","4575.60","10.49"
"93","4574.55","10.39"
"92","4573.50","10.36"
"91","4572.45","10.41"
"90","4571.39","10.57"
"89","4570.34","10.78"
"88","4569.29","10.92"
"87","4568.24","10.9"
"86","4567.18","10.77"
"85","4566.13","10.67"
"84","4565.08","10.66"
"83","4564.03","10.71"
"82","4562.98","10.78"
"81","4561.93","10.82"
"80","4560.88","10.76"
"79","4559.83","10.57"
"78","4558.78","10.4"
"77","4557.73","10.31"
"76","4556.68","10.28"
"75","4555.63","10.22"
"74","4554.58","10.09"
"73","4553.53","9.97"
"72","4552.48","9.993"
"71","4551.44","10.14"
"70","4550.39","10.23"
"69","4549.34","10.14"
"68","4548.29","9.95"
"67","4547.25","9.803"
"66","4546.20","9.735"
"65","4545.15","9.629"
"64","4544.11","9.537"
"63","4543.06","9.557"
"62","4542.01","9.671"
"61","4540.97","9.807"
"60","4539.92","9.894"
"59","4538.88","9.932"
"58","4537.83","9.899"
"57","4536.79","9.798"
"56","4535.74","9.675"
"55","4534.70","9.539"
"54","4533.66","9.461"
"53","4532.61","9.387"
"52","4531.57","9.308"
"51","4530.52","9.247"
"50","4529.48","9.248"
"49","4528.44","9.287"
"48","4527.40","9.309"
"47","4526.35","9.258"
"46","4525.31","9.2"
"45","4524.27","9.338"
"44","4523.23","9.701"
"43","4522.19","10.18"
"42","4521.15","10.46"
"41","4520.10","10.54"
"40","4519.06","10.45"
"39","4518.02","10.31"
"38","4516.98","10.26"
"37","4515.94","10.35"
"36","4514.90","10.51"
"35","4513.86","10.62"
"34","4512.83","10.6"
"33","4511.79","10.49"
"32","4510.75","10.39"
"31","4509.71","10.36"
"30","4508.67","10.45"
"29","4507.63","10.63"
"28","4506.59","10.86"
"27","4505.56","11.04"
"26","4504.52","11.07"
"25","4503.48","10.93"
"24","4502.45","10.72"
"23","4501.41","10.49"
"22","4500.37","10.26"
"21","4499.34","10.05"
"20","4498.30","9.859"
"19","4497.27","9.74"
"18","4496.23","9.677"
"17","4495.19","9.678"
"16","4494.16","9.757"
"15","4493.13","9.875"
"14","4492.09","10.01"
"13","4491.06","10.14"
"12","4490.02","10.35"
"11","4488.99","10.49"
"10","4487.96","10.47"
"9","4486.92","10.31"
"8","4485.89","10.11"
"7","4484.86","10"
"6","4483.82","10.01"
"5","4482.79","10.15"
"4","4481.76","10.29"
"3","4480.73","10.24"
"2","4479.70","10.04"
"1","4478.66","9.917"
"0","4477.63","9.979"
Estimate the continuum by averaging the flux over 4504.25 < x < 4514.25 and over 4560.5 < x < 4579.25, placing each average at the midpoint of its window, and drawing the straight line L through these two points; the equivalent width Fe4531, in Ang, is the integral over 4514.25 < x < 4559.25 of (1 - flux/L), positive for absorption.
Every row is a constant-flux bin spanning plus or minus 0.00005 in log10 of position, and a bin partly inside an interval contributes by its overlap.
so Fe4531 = 3.4 Ang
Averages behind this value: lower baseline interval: 10.6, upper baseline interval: 10.7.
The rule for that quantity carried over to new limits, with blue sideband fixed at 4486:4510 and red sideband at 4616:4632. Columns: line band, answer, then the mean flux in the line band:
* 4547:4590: 1.2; 10.5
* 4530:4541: 1.0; 9.62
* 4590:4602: 0.8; 10.2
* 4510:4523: 0.0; 10.4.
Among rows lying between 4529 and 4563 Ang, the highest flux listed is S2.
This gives 10.82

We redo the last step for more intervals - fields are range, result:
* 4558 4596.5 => 10.94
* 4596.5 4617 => 11.45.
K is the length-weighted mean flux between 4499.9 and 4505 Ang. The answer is 10.7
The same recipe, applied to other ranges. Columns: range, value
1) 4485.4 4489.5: 10.3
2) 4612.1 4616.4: 11.2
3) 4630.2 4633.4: 11.3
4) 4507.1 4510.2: 10.5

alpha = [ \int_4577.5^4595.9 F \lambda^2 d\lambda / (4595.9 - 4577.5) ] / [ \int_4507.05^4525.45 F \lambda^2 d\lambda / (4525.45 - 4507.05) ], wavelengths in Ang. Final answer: 1.0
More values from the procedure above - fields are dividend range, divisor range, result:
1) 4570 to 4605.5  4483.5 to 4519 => 1.05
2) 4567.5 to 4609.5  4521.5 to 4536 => 1.14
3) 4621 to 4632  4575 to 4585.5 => 1.08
